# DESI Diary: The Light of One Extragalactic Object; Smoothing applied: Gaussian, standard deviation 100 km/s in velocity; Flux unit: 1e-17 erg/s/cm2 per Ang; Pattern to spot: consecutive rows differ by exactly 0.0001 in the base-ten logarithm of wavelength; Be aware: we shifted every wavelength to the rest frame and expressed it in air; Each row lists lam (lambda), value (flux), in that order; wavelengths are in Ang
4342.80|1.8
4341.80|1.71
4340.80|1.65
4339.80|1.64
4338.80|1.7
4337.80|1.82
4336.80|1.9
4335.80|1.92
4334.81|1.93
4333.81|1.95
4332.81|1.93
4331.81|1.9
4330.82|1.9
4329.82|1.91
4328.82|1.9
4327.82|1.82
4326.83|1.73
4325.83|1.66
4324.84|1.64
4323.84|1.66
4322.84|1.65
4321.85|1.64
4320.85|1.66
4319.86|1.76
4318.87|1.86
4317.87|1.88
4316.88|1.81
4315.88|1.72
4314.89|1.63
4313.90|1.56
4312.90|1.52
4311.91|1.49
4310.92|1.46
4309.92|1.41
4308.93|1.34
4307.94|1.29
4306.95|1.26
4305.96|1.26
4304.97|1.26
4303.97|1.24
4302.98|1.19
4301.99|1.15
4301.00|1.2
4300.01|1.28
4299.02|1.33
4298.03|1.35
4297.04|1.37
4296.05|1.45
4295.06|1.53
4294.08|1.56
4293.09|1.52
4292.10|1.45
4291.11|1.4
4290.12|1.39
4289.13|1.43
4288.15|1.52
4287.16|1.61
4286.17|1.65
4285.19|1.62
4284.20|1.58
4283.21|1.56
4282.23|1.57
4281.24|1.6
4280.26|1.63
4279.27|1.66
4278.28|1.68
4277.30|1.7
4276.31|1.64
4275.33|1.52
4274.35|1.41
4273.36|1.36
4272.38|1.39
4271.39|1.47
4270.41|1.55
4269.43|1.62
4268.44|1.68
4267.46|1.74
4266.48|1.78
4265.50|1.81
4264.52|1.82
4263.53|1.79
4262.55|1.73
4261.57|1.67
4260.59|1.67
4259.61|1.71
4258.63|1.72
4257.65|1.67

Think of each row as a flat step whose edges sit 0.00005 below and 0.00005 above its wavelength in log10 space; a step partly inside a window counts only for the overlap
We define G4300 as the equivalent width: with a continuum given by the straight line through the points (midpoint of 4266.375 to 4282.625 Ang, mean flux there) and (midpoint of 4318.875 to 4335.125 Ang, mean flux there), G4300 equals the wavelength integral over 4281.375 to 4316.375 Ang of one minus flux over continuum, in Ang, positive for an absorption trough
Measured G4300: 5.07 Ang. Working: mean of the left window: 1.58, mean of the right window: 1.79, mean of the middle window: 1.43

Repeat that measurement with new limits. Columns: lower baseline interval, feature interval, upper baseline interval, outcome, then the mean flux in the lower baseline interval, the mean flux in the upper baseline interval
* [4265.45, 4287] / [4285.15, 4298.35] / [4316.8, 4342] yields 1.33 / 1.6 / 1.79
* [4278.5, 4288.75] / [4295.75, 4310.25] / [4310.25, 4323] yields 3.08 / 1.6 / 1.66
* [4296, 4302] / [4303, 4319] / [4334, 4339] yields 0.12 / 1.31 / 1.87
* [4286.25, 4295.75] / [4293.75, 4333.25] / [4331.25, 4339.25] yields 3.39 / 1.5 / 1.88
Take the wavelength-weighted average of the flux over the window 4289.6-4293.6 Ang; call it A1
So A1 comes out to 1.44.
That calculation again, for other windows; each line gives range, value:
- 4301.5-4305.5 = 1.21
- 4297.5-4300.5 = 1.32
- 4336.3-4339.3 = 1.8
